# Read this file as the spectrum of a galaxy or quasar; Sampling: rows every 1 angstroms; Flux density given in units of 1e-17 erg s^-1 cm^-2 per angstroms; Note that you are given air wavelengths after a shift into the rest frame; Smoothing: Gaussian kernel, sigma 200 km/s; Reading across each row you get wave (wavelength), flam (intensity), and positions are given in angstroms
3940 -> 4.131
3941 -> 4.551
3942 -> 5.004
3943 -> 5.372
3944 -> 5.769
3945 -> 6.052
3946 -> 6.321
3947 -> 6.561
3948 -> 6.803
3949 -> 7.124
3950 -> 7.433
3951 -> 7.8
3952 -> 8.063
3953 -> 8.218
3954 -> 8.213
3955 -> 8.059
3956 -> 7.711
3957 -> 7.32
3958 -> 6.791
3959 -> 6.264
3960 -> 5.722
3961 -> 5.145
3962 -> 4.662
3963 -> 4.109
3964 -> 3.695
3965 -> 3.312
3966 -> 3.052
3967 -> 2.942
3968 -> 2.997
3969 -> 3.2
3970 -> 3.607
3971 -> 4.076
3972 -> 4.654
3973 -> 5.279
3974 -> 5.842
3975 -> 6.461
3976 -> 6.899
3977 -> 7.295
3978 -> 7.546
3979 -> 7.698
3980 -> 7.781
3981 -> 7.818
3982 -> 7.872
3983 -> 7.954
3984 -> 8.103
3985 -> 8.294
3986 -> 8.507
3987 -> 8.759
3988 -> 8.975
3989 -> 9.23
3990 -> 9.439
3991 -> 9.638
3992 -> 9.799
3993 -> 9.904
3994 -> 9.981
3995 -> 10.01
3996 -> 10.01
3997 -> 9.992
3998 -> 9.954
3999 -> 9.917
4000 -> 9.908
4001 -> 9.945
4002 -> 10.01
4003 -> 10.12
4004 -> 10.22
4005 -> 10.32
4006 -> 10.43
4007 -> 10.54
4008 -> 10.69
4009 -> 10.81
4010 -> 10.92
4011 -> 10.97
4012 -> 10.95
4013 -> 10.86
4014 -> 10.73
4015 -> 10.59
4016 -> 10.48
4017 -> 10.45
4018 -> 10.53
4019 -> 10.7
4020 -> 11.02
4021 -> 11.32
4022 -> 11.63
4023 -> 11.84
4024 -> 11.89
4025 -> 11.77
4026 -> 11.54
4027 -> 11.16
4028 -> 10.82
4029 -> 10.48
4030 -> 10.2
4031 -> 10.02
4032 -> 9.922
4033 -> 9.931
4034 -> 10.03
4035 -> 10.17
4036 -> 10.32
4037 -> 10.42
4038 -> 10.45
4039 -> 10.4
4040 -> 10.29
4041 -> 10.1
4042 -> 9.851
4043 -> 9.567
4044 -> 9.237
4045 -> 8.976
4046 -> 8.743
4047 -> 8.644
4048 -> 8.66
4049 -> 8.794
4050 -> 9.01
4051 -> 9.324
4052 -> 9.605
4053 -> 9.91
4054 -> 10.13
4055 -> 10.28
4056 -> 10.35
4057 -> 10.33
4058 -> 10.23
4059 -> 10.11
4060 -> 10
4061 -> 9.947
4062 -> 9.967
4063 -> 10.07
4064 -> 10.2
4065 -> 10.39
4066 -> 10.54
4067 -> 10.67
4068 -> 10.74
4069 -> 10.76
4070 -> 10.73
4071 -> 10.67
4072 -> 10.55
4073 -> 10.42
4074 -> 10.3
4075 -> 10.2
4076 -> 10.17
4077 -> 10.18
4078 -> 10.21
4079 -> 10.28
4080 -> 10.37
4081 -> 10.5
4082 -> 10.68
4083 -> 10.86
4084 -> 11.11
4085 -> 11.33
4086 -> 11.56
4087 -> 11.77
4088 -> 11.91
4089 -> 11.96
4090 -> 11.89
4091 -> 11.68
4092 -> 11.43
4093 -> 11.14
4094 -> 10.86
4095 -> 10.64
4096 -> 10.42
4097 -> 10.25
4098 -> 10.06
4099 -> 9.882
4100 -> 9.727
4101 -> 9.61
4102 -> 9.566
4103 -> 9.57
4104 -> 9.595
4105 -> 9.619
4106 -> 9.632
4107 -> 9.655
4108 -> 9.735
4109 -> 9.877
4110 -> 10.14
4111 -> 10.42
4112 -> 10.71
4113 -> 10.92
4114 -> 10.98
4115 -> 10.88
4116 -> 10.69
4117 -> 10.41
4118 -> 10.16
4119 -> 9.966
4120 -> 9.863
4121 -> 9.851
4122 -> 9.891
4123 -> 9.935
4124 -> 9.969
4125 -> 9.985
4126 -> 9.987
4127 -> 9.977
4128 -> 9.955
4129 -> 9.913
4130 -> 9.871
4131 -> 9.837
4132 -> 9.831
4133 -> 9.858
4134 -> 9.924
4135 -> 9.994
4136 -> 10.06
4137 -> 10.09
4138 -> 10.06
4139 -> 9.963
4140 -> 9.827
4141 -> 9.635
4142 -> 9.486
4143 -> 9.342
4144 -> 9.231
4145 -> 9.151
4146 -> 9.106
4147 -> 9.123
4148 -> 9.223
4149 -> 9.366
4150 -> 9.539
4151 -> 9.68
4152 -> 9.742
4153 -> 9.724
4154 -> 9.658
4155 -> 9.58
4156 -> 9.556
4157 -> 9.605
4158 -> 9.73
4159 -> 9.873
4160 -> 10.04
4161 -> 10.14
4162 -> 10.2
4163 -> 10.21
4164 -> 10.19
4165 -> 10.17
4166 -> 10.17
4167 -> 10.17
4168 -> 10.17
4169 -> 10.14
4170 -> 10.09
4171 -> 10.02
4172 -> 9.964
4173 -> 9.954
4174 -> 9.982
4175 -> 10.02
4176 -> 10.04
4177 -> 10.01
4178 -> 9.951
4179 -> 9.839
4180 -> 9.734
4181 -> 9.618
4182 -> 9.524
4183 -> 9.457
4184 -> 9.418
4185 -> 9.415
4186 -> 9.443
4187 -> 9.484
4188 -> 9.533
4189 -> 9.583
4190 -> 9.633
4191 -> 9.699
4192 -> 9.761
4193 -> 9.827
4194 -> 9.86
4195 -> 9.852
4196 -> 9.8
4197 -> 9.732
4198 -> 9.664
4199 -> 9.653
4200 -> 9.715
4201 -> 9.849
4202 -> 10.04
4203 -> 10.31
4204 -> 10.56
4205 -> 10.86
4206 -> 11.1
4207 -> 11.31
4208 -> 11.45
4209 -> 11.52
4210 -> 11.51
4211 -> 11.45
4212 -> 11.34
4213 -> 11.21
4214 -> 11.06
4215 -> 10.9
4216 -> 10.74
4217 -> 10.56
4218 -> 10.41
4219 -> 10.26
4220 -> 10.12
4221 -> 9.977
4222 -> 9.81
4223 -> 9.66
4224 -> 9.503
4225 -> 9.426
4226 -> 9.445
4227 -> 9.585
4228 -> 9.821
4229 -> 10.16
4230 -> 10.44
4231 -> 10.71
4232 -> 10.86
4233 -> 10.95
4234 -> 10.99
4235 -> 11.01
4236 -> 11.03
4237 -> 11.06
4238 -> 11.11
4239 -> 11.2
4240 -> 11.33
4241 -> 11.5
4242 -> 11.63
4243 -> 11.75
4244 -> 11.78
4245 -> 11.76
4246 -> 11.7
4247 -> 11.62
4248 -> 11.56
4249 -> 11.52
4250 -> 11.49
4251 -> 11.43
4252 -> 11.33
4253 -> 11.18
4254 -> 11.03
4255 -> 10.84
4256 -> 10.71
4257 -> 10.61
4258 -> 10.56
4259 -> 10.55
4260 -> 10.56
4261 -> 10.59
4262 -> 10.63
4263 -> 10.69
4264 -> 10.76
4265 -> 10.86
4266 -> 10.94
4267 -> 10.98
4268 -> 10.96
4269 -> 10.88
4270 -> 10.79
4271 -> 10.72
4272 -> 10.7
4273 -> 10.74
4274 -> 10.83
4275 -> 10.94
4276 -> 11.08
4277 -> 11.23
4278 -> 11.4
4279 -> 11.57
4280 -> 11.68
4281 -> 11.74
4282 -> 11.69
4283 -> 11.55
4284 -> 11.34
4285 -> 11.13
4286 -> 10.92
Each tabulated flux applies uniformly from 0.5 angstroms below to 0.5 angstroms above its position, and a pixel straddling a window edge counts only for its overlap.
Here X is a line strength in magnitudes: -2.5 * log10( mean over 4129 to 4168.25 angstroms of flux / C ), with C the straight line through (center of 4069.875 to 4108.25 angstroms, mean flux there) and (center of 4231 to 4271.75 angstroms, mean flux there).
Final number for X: 0.10 mag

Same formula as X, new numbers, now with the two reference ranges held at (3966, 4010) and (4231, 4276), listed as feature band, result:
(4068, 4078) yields -0.15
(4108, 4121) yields -0.09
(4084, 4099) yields -0.20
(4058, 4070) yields -0.15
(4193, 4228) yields 0.03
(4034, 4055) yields -0.10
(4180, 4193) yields 0.08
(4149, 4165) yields 0.02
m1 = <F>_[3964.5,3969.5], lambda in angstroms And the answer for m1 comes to 3.1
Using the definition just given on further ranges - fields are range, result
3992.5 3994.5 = 9.94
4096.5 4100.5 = 9.98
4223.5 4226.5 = 9.46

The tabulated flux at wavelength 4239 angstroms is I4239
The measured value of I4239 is 11.2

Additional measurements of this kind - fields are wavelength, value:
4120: 9.863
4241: 11.5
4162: 10.2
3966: 3.052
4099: 9.882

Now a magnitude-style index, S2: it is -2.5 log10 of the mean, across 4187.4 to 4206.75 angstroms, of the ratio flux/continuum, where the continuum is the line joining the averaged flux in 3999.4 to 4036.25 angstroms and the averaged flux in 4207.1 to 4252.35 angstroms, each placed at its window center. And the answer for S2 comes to 0.09 mag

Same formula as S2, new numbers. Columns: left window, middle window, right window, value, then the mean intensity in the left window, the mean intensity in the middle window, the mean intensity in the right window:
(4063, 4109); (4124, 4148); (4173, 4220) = 0.07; 10.5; 9.74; 10.2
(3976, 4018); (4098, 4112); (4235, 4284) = 0.04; 9.57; 9.82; 11.1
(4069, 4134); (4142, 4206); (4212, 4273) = 0.09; 10.4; 9.8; 10.8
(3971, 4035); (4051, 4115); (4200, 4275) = -0.05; 9.6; 10.4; 10.8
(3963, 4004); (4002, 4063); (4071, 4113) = -0.17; 7.5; 10.3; 10.5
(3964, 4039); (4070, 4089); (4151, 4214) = -0.14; 9.05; 10.8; 10.1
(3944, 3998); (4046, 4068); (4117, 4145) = -0.16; 6.98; 9.86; 9.87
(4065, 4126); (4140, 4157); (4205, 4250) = 0.13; 10.5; 9.46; 10.9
